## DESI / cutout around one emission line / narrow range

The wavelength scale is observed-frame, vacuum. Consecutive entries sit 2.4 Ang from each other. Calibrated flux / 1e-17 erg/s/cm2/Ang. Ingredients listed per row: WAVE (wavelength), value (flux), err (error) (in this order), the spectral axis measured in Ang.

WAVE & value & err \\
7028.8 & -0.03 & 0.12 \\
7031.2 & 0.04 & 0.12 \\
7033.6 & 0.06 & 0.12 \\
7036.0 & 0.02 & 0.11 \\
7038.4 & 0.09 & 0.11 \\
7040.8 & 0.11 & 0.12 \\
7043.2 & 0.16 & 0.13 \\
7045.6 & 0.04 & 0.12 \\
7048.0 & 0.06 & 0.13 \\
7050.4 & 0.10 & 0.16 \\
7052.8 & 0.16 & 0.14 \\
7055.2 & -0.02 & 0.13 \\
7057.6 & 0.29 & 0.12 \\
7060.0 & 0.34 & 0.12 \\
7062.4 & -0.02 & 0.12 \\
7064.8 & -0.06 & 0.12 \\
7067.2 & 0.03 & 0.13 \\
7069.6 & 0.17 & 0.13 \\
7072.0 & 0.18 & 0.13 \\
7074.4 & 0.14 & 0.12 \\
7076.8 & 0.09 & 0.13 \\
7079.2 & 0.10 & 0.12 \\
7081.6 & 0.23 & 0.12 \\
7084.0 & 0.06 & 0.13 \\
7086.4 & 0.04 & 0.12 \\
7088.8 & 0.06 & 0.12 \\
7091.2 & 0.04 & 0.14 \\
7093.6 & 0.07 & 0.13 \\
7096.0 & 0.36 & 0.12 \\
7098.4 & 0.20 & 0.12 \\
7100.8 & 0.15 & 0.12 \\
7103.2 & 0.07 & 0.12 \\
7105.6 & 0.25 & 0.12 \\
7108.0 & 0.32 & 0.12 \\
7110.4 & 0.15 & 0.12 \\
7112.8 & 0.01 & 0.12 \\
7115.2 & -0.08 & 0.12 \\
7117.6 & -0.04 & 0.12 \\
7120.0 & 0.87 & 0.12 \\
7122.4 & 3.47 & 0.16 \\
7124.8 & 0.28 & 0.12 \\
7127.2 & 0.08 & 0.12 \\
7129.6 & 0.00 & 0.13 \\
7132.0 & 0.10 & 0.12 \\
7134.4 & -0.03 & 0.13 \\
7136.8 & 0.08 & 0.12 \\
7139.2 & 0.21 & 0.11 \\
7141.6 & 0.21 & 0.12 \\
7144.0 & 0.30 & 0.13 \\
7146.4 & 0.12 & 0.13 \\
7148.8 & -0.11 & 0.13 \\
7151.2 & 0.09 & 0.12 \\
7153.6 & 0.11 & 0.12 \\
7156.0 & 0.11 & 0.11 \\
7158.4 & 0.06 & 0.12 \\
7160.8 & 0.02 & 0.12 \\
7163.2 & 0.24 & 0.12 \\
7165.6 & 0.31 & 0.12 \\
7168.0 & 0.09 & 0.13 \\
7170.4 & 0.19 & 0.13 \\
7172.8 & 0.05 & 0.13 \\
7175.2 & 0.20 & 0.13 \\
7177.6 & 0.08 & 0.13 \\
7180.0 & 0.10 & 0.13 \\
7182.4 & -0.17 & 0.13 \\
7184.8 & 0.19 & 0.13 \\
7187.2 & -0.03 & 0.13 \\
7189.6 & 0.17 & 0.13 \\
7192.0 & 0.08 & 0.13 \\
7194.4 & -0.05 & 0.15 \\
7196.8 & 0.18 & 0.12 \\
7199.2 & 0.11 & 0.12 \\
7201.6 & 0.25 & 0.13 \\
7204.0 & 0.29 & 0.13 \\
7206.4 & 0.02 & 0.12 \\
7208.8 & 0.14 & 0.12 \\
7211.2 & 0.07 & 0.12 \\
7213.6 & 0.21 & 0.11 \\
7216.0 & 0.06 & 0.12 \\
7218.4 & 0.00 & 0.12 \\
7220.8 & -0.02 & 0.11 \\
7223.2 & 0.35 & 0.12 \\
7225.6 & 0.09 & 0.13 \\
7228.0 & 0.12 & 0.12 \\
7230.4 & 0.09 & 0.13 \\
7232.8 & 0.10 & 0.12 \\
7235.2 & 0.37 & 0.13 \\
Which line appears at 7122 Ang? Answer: H-alpha 6563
